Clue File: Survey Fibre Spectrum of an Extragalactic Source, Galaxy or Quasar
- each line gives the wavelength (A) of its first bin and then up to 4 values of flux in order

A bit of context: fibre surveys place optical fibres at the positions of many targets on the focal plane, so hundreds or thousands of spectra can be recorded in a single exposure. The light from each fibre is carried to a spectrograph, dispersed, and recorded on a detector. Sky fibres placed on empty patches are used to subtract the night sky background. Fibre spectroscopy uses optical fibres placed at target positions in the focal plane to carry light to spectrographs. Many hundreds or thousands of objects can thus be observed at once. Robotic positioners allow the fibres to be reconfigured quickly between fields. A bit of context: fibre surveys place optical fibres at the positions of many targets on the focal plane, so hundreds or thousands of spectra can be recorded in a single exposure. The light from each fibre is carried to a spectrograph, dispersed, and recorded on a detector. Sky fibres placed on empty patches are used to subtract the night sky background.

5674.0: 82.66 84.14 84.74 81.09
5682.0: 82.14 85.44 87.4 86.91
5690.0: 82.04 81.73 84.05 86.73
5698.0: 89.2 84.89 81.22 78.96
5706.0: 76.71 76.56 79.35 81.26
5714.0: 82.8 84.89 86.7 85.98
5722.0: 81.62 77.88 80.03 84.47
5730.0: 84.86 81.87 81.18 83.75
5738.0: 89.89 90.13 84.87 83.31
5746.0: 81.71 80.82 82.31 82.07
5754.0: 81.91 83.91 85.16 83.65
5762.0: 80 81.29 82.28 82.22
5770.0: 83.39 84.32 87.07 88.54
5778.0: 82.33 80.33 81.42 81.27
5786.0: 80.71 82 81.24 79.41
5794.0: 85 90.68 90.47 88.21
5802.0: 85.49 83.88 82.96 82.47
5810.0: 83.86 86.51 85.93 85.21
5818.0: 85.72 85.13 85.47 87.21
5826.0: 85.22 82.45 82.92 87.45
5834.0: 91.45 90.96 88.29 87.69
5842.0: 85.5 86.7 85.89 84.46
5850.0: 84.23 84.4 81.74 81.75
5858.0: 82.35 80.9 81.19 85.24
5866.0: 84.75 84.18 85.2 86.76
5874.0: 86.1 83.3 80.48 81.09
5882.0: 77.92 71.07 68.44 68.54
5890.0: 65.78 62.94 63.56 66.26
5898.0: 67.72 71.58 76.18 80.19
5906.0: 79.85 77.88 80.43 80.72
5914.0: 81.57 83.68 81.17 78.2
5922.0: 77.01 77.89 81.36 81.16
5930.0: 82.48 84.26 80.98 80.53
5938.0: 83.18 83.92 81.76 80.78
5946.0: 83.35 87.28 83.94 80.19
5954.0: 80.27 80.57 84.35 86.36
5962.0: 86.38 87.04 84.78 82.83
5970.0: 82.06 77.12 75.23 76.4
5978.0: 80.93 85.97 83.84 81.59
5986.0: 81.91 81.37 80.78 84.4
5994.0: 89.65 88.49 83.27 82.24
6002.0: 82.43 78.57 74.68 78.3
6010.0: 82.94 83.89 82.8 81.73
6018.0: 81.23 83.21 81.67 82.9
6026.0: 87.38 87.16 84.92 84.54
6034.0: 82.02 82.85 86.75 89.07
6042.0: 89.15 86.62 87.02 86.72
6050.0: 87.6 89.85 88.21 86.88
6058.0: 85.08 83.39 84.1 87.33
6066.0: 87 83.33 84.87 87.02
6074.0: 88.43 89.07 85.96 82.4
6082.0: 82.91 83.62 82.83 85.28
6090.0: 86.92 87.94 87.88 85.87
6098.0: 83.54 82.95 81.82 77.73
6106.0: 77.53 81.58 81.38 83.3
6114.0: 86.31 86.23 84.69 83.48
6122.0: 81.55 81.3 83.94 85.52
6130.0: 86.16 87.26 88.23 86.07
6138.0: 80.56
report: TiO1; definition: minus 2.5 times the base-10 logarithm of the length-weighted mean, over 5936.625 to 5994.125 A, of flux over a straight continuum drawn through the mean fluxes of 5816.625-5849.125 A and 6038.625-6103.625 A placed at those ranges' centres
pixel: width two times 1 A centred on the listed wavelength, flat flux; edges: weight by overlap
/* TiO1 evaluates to 0.05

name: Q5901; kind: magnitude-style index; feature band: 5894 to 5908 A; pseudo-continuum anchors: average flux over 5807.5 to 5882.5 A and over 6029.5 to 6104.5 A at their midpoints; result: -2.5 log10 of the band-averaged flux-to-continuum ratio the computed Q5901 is 0.16 mag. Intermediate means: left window 84.7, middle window 73.2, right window 85.6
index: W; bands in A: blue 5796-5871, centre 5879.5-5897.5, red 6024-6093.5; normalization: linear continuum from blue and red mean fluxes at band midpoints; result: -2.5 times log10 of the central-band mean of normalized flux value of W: 0.230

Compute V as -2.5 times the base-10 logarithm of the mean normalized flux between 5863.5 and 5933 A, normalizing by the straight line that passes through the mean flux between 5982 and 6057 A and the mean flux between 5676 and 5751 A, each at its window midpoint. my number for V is 0.081 mag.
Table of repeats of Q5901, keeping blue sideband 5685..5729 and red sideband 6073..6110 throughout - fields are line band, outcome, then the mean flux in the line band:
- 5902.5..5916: 0.04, 80.2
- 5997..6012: 0.04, 80.6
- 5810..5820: -0.03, 85.6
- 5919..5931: 0.05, 79.7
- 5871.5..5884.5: 0.03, 81.1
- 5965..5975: 0.04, 80.4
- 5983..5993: 0.02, 82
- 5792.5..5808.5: -0.04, 86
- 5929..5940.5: 0.01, 82.5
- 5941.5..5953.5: 0.01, 82.8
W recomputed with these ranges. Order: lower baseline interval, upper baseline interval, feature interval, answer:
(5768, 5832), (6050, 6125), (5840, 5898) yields 0.07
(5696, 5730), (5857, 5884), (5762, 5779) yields -0.02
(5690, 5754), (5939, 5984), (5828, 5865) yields -0.03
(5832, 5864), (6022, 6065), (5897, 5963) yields 0.06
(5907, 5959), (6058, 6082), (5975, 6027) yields 0.01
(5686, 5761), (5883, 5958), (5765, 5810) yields -0.03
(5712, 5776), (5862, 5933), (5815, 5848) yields -0.08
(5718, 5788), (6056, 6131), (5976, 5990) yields 0.03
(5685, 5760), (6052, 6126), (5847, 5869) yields 0.01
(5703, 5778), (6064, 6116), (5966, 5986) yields 0.04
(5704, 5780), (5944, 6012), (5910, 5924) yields 0.03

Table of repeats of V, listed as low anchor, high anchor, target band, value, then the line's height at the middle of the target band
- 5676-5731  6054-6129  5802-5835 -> -0.02 mag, 83.4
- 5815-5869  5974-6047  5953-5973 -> 0.01 mag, 83.8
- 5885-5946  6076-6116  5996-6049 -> -0.03 mag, 81.1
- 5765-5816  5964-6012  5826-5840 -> -0.04 mag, 83.6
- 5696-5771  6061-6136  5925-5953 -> 0.02 mag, 83.8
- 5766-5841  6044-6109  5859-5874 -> 0.01 mag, 85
